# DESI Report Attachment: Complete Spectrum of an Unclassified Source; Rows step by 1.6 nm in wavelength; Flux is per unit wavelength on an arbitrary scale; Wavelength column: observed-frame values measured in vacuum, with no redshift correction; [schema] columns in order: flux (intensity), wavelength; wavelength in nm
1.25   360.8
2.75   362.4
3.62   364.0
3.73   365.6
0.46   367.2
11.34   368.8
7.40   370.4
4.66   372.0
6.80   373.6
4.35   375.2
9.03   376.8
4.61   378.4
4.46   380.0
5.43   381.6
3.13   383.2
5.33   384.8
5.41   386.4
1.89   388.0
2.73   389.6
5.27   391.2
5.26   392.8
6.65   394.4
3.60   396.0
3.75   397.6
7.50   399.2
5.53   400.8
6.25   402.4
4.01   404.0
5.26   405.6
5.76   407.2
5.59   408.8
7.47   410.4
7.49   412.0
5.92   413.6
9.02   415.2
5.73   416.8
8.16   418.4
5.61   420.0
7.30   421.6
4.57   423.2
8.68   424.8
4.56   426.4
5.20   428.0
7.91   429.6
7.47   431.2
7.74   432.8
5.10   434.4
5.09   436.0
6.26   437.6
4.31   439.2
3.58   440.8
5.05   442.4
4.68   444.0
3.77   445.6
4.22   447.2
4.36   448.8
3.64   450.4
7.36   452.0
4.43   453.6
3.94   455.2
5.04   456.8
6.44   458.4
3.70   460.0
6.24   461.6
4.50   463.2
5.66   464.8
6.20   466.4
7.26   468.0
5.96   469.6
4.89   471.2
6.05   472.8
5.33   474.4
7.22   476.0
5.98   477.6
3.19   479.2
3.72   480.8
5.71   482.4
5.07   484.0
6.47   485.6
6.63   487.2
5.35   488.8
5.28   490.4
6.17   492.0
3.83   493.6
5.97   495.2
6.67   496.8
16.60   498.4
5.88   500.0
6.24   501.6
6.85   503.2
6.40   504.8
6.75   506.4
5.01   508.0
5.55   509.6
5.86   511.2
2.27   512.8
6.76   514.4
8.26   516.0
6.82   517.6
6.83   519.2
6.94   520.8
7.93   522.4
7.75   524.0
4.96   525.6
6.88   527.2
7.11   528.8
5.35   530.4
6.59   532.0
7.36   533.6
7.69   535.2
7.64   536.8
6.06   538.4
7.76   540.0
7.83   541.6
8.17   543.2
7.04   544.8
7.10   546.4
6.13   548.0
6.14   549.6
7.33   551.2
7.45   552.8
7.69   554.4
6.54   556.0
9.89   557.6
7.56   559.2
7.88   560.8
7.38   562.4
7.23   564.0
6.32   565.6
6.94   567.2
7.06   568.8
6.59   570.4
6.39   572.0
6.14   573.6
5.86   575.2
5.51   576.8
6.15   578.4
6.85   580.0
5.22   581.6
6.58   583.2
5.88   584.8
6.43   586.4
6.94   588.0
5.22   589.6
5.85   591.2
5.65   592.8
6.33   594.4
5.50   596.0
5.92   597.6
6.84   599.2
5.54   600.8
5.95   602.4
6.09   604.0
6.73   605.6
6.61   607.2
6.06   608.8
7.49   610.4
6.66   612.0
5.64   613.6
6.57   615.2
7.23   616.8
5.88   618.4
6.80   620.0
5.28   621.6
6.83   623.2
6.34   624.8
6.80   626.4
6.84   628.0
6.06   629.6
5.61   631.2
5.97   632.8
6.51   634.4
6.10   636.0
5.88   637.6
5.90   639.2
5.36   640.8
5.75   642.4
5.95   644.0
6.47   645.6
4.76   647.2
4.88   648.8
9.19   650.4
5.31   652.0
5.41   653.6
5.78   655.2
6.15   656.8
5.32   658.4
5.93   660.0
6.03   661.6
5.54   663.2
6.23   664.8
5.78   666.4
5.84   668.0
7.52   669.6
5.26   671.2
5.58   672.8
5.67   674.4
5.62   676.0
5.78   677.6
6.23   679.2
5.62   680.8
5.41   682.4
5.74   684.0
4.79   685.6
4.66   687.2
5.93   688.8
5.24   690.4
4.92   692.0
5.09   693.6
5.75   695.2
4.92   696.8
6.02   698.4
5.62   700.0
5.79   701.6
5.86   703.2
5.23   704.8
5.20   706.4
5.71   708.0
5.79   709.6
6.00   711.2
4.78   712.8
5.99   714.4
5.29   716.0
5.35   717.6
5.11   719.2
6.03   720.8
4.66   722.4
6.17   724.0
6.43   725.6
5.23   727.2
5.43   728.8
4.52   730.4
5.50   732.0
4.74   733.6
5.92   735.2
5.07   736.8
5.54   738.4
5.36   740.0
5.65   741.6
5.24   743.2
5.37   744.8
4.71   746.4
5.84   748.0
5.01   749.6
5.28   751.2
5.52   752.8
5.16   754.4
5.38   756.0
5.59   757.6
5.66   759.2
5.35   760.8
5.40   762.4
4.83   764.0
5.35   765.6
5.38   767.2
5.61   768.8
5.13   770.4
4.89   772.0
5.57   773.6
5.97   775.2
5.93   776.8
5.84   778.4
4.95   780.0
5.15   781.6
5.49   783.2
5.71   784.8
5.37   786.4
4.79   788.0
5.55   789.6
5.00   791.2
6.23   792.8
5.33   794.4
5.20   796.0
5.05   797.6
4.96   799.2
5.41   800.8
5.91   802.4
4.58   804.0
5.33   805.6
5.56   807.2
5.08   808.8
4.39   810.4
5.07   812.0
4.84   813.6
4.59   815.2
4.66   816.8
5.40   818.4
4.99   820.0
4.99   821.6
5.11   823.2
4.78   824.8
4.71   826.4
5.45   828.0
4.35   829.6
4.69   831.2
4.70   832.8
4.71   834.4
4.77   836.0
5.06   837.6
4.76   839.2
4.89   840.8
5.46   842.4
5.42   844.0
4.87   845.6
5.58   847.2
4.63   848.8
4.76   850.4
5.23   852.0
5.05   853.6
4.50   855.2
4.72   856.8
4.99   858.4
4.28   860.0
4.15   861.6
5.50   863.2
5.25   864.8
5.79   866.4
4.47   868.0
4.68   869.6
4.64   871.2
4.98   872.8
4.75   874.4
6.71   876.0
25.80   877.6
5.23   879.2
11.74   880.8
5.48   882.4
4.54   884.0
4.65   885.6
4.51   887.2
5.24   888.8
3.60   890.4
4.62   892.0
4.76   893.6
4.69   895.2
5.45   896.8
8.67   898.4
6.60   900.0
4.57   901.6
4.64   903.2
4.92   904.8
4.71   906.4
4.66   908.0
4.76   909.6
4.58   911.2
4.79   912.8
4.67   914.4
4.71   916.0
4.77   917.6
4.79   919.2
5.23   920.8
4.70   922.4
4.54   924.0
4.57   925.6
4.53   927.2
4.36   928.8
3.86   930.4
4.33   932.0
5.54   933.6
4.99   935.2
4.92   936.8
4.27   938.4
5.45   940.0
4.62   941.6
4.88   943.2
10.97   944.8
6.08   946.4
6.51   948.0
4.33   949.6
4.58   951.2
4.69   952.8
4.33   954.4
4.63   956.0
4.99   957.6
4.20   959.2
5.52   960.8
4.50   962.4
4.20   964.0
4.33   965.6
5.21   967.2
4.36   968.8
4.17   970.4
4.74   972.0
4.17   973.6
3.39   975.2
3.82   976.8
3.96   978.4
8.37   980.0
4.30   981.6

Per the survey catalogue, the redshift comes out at 0.337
